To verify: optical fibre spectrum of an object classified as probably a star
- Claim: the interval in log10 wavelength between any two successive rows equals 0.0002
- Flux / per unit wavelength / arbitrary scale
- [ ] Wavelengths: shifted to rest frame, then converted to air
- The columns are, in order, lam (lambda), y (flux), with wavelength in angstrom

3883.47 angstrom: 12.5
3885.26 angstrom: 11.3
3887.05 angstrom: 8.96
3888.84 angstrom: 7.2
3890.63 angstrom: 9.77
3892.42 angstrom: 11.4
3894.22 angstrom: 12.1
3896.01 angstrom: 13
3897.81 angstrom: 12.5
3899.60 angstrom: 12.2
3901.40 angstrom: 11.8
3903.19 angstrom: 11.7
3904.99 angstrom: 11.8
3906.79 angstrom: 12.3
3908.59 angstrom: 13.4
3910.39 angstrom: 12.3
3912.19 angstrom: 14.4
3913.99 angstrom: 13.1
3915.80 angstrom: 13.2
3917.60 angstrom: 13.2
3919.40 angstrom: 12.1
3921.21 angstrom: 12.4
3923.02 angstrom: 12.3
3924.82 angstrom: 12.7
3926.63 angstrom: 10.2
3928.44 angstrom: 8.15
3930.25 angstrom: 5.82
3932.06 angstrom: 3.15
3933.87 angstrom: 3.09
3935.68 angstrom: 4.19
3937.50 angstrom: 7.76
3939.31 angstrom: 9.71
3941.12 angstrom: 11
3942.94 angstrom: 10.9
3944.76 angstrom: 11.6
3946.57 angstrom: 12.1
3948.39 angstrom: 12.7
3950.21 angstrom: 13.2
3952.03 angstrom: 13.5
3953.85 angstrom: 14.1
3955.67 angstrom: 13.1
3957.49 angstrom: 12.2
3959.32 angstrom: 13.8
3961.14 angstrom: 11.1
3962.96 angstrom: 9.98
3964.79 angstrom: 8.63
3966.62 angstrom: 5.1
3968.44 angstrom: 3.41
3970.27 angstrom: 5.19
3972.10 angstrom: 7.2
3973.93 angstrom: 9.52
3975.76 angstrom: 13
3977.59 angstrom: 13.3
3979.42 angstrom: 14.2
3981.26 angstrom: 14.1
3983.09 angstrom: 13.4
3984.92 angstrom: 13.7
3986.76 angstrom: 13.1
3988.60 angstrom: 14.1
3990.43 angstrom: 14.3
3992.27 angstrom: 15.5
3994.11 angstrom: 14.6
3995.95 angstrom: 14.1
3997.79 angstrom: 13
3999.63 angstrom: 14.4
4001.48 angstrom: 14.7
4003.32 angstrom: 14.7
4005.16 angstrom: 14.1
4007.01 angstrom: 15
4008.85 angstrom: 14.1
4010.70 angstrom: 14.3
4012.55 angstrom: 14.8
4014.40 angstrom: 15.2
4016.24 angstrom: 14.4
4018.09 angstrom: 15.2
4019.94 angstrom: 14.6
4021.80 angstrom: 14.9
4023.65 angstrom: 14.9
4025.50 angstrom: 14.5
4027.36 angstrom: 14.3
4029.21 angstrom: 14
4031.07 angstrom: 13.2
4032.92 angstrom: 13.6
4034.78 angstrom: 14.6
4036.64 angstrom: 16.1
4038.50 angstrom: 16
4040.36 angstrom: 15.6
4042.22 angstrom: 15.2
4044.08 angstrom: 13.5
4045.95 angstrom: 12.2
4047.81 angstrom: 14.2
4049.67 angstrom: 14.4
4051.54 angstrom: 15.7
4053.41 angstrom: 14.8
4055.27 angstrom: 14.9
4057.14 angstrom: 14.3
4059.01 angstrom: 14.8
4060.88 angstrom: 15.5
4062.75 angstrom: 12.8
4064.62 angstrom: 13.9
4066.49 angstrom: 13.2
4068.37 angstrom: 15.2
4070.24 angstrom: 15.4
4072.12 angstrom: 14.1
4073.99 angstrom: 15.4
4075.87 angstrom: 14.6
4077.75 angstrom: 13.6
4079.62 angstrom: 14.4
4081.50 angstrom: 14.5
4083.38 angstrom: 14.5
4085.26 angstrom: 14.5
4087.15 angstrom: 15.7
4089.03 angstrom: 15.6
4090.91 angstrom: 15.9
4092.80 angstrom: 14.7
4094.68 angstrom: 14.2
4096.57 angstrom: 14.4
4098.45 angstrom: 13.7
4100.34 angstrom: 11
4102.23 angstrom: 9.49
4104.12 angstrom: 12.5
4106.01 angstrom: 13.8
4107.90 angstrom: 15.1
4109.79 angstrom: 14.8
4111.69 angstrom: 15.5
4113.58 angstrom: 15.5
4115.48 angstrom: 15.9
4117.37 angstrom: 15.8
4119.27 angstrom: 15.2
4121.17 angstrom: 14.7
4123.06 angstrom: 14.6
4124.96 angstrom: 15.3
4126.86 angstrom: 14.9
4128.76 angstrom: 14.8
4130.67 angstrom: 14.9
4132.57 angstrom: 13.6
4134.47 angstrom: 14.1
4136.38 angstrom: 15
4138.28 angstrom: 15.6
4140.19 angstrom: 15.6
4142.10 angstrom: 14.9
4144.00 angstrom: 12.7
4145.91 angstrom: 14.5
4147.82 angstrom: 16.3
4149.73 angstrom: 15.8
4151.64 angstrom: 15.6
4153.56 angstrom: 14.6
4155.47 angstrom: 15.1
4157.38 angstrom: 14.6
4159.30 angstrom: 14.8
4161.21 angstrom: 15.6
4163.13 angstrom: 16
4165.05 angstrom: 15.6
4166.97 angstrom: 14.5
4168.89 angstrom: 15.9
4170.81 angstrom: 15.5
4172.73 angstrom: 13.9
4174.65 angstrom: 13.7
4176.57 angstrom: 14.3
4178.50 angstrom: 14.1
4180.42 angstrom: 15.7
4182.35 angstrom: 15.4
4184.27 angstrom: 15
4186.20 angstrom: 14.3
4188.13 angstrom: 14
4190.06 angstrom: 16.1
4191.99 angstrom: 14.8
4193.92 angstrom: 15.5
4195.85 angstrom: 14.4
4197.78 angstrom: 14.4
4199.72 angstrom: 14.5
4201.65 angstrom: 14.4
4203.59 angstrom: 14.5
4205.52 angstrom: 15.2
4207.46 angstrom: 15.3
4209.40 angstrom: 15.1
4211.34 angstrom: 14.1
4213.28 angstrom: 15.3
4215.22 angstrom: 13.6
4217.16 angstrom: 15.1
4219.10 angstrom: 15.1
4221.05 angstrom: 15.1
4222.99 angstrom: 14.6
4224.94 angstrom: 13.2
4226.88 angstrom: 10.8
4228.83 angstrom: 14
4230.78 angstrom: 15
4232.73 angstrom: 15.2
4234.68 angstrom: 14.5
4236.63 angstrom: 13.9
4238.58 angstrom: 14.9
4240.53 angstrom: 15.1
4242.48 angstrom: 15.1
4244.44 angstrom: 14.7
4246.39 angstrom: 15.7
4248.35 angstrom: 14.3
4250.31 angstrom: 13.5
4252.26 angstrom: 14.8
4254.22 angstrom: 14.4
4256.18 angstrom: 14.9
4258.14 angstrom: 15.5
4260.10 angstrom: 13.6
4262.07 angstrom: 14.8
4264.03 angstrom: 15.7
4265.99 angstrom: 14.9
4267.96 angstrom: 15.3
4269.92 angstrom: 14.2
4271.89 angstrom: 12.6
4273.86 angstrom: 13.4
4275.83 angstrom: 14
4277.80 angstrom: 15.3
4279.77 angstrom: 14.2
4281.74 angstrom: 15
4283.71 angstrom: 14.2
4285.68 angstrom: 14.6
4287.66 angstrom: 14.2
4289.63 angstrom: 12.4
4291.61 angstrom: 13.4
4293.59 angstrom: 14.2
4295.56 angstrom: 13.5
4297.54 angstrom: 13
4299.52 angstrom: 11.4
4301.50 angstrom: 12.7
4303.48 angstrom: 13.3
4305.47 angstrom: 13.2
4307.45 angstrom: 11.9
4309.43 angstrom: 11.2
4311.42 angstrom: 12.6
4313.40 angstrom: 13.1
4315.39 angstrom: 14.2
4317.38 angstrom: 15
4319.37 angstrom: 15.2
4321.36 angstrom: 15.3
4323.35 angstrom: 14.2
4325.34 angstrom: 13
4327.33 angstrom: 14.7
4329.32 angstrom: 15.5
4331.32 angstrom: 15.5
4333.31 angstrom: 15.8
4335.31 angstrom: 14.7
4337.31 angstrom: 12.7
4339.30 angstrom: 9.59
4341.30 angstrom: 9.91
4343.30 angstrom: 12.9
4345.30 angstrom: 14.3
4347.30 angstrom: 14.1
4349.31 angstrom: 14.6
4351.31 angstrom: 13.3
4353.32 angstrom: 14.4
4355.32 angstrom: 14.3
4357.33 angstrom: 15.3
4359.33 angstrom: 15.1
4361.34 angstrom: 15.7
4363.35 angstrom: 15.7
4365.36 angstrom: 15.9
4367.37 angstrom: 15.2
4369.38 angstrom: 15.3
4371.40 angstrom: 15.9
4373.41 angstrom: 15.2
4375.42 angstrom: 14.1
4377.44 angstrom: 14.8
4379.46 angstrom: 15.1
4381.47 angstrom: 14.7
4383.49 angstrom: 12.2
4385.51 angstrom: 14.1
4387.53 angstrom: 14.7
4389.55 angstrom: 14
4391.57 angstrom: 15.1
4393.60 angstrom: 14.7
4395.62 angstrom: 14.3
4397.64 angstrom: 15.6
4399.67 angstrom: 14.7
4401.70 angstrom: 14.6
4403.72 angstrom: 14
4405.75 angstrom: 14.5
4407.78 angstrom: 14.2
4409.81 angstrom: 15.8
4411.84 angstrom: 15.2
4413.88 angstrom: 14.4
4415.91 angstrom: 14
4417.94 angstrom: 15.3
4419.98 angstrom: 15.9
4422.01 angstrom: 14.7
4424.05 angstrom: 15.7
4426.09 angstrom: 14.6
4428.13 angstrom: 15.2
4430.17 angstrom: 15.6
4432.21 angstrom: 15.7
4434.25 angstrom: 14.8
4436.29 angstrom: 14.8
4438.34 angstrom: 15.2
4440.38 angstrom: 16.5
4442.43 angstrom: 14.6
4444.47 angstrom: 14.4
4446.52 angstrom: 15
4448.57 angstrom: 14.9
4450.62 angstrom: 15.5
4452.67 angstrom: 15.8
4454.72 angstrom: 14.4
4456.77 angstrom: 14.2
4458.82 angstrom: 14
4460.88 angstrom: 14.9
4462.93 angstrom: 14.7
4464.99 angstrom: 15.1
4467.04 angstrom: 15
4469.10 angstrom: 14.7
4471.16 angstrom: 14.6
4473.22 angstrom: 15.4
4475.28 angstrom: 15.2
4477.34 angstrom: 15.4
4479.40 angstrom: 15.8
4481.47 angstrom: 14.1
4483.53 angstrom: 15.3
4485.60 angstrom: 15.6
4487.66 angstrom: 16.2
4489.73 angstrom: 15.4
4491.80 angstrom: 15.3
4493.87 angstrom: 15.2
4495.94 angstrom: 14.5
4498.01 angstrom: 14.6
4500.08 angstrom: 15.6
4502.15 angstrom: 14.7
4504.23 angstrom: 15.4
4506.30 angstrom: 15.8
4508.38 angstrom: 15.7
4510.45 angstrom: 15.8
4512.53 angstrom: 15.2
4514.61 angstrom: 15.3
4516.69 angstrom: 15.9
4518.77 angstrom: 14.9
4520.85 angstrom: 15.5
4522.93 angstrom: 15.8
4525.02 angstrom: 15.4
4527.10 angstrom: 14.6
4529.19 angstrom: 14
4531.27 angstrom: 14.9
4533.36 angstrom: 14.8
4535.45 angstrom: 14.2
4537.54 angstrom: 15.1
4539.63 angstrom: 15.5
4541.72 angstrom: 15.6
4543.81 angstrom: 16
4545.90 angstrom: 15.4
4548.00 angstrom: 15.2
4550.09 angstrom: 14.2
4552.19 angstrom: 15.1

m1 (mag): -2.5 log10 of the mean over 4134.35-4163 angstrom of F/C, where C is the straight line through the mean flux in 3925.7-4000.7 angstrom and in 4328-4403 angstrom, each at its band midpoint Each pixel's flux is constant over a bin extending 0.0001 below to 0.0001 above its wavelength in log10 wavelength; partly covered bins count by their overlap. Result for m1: -0.20 mag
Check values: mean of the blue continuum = 10.9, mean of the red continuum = 14.4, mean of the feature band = 15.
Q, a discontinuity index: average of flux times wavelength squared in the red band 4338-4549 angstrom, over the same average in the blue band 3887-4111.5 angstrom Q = 1.43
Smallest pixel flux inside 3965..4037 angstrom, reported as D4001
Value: 3.41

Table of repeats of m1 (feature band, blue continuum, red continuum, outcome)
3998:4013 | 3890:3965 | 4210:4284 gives -0.20 mag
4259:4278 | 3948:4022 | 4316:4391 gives -0.03 mag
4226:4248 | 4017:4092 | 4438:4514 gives 0.03 mag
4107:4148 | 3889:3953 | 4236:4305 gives -0.16 mag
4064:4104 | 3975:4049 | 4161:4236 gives 0.02 mag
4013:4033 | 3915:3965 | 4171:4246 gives -0.22 mag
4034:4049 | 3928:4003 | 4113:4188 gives -0.16 mag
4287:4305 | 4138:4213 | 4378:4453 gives 0.14 mag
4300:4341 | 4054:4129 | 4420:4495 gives 0.10 mag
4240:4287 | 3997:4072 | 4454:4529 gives 0.02 mag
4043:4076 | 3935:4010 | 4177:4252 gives -0.12 mag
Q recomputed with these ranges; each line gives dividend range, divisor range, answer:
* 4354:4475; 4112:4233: 1.13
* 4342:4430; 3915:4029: 1.50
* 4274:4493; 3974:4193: 1.15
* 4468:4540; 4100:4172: 1.22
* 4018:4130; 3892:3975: 1.47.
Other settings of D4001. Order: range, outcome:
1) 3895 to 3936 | 3.09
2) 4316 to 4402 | 9.59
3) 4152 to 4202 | 13.7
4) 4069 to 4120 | 9.49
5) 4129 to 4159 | 12.7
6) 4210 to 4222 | 13.6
